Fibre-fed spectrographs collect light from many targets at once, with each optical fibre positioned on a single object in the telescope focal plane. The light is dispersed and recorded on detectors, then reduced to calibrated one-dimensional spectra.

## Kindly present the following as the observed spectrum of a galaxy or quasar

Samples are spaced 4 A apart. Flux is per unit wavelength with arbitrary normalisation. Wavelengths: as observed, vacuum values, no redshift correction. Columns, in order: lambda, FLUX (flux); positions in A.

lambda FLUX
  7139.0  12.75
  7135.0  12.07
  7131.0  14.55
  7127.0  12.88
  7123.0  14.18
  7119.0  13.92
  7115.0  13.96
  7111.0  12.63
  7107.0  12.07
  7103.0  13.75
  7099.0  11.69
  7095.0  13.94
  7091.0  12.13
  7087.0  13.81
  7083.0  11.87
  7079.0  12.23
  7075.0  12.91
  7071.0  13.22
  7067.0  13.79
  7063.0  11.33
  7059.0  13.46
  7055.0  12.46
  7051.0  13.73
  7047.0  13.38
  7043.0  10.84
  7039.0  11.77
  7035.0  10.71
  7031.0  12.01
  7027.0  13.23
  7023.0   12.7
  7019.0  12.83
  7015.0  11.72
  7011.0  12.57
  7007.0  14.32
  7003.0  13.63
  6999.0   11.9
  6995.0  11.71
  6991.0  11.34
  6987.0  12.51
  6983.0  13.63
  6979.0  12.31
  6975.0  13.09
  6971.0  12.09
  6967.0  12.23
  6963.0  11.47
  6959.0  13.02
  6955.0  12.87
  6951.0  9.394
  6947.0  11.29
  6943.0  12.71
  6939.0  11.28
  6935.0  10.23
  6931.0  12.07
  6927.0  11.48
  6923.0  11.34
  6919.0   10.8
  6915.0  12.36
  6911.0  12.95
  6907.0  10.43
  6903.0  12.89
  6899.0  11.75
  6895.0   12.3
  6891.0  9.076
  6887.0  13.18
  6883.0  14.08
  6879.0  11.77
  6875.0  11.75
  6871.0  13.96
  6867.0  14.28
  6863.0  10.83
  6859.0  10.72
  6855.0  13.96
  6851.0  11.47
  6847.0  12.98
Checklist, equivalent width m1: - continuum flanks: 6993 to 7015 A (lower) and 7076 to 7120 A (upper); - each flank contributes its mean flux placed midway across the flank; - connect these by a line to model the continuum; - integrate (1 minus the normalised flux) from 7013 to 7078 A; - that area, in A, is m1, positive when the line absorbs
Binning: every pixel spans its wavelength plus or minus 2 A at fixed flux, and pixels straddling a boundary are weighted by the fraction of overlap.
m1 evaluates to 1.5 A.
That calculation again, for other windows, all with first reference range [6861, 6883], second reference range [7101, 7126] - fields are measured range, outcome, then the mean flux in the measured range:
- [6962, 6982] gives 1.0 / 12.3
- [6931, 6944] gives 1.5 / 11.4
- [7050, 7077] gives 0.6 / 13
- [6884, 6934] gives 4.1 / 11.7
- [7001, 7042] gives 1.9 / 12.5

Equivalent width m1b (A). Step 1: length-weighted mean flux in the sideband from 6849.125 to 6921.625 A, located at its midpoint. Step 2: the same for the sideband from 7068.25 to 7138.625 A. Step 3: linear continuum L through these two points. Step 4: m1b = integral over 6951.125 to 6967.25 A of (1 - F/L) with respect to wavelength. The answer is 0.5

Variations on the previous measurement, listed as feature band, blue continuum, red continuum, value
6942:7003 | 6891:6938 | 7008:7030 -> 0.2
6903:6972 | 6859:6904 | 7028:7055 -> 3.1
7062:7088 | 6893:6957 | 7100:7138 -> 0.3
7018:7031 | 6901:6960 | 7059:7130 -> -0.4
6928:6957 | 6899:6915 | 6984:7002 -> 1.6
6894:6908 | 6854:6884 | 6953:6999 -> 0.7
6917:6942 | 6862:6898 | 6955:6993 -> 2.3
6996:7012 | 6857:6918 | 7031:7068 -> -1.0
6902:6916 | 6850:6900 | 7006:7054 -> 0.2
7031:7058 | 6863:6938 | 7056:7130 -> 1.2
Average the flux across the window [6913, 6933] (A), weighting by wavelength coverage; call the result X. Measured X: 11.6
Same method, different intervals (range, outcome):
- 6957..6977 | 12.4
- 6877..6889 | 13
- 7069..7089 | 12.8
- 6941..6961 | 11.9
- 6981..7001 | 12.2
